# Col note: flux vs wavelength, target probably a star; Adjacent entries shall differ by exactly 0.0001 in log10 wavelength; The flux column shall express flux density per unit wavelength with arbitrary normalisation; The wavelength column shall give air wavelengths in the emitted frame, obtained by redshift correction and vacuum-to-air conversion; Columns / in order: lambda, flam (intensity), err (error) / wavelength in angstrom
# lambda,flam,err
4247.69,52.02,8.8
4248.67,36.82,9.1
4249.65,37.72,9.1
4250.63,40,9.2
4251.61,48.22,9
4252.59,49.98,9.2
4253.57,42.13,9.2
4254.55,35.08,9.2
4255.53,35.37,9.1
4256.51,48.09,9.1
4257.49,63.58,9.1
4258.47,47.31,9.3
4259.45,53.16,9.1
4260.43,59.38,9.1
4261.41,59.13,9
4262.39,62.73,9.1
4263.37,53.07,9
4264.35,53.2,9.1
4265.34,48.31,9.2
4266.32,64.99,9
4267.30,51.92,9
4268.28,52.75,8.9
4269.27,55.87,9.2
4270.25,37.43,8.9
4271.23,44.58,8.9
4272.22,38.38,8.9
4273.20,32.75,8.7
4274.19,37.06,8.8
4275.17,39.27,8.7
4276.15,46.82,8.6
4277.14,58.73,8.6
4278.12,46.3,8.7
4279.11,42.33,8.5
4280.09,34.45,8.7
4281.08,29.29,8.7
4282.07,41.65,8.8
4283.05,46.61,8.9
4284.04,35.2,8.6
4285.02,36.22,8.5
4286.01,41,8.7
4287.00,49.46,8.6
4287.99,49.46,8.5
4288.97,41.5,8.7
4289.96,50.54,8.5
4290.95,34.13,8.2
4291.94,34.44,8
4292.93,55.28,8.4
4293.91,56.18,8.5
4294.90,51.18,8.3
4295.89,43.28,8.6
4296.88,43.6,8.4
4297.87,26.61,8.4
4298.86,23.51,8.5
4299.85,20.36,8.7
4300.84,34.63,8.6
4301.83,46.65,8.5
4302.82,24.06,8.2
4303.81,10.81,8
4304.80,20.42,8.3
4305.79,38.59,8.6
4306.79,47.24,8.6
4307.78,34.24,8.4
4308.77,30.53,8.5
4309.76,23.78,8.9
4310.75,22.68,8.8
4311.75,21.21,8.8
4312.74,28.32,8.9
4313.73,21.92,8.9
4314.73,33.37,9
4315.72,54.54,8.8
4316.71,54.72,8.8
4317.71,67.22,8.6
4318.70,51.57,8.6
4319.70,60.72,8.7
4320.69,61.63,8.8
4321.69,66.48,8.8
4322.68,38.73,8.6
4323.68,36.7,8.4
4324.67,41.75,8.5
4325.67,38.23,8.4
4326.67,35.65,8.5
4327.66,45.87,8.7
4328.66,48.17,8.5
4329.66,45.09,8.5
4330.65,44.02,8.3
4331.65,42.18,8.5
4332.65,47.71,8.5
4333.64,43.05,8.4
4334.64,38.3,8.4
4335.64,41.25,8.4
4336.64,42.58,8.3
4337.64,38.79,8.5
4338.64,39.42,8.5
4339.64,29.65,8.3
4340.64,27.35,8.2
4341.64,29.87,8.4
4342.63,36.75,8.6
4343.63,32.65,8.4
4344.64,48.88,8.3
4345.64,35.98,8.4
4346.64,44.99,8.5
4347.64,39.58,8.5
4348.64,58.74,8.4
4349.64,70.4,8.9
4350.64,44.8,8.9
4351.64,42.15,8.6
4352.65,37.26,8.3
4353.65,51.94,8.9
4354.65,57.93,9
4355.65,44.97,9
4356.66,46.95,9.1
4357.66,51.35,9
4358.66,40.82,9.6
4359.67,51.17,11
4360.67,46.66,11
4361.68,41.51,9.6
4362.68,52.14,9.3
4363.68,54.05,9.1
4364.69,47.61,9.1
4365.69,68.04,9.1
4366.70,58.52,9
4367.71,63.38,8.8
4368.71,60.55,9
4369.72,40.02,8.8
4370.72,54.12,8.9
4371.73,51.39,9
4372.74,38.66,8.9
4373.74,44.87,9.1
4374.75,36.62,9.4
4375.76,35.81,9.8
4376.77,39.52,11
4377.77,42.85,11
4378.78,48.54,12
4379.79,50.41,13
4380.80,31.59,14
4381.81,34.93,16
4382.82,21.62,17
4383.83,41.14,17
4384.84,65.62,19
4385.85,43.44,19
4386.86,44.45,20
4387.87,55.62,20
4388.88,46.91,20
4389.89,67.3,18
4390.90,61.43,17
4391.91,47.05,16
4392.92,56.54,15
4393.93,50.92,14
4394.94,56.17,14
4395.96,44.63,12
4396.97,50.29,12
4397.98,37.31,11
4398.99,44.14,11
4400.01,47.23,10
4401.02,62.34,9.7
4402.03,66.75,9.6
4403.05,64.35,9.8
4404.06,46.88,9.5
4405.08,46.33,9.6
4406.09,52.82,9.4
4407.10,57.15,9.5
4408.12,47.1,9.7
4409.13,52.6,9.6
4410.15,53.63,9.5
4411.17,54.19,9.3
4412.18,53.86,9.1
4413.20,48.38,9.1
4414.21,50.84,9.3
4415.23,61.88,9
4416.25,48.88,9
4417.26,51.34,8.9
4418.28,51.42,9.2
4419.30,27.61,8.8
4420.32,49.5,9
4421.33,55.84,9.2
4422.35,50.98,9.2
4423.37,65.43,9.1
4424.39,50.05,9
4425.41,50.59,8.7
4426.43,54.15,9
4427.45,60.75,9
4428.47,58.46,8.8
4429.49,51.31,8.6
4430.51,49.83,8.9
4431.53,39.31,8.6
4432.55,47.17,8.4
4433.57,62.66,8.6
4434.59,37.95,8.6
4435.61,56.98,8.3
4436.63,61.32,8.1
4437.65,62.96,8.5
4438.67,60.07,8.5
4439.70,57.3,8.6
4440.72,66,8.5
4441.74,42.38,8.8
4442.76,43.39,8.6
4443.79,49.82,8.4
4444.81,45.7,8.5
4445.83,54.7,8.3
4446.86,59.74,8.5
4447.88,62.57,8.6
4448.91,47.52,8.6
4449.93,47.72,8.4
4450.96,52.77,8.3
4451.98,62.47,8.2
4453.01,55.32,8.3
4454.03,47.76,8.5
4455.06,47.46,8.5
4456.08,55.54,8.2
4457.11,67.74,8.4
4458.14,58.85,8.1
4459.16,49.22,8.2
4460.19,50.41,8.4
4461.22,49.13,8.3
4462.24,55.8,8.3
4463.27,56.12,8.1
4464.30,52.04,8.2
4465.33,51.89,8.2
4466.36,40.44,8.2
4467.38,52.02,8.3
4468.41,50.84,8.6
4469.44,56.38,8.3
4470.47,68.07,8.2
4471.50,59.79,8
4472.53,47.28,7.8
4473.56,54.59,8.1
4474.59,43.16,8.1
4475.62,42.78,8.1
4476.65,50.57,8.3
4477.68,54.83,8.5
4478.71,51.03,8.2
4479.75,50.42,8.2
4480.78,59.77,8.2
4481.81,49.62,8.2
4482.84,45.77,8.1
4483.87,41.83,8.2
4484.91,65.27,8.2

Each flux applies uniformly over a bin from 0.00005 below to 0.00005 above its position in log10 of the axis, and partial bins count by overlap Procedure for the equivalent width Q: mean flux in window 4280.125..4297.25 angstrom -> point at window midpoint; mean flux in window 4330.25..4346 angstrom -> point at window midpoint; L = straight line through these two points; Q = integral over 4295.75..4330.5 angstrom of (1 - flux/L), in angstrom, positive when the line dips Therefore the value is 2.03 angstrom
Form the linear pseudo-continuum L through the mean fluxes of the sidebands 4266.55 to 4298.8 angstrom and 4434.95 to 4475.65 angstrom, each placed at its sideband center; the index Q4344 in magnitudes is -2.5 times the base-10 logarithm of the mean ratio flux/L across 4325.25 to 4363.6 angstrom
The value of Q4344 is 0.08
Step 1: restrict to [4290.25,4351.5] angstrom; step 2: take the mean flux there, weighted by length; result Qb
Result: 40.2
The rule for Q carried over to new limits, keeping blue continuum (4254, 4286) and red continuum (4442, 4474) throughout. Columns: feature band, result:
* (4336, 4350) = 2.4 angstrom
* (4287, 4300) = 1.6 angstrom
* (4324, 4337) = 1.6 angstrom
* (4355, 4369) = -0.6 angstrom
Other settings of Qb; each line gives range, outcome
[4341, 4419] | 48.8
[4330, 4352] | 41.8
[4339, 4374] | 47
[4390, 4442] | 52.8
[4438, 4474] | 53.7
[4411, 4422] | 50.3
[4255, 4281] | 48.4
